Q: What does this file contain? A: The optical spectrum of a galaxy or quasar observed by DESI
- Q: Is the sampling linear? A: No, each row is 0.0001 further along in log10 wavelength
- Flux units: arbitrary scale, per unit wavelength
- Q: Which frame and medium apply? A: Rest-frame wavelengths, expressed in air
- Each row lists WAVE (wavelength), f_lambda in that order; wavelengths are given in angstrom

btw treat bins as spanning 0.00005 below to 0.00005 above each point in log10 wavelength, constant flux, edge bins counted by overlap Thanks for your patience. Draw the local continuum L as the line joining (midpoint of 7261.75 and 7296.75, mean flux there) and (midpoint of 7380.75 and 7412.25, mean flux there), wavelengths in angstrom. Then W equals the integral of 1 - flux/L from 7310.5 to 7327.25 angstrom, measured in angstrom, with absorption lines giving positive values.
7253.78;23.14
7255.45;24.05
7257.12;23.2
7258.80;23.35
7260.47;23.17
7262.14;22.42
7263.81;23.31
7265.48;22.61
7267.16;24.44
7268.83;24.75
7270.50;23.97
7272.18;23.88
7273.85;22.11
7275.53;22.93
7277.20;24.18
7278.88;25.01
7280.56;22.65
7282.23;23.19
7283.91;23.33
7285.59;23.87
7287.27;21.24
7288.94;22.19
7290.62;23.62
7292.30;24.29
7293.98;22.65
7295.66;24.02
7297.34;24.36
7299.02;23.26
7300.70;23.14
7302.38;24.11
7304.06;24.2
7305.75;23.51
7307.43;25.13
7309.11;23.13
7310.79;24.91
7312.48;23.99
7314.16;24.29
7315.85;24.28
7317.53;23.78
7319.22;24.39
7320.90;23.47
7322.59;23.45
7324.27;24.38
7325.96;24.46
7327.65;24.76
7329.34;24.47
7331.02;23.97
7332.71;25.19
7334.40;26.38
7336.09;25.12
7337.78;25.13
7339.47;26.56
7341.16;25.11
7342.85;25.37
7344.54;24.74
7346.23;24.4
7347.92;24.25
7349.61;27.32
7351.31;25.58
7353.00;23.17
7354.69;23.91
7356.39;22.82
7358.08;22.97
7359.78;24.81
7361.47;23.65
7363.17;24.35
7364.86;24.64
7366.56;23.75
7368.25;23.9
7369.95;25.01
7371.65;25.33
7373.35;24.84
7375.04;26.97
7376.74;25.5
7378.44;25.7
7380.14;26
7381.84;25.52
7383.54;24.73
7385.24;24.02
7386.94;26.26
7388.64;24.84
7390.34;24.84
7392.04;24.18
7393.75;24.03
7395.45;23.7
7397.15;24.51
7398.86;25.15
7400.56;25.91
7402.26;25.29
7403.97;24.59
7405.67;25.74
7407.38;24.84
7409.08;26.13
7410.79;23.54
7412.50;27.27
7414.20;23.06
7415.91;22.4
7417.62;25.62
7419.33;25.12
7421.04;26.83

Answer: -0.2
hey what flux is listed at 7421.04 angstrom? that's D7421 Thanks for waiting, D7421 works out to 26.83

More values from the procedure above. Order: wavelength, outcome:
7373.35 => 24.84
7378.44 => 25.7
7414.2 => 23.06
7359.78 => 24.81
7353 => 23.17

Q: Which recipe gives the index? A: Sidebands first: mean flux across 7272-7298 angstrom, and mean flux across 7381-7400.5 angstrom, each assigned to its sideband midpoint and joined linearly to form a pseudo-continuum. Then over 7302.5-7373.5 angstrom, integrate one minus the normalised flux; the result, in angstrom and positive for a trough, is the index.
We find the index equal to -1.3 angstrom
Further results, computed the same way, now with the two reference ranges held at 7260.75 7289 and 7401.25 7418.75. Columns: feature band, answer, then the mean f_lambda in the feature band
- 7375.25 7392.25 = -0.5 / 25.3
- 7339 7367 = -0.4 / 24.5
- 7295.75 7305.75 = -0.1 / 23.8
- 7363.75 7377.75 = -0.3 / 25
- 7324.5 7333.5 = -0.2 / 24.5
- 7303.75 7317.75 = -0.2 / 24.1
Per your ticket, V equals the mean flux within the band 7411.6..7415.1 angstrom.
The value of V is 25.1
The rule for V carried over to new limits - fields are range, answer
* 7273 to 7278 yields 23.1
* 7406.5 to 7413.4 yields 25.4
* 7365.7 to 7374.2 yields 24.6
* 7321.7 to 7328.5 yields 24.2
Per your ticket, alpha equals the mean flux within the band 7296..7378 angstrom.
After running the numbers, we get 24.5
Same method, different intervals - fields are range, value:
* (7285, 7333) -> 23.9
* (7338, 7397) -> 24.8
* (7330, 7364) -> 24.7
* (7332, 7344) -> 25.5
